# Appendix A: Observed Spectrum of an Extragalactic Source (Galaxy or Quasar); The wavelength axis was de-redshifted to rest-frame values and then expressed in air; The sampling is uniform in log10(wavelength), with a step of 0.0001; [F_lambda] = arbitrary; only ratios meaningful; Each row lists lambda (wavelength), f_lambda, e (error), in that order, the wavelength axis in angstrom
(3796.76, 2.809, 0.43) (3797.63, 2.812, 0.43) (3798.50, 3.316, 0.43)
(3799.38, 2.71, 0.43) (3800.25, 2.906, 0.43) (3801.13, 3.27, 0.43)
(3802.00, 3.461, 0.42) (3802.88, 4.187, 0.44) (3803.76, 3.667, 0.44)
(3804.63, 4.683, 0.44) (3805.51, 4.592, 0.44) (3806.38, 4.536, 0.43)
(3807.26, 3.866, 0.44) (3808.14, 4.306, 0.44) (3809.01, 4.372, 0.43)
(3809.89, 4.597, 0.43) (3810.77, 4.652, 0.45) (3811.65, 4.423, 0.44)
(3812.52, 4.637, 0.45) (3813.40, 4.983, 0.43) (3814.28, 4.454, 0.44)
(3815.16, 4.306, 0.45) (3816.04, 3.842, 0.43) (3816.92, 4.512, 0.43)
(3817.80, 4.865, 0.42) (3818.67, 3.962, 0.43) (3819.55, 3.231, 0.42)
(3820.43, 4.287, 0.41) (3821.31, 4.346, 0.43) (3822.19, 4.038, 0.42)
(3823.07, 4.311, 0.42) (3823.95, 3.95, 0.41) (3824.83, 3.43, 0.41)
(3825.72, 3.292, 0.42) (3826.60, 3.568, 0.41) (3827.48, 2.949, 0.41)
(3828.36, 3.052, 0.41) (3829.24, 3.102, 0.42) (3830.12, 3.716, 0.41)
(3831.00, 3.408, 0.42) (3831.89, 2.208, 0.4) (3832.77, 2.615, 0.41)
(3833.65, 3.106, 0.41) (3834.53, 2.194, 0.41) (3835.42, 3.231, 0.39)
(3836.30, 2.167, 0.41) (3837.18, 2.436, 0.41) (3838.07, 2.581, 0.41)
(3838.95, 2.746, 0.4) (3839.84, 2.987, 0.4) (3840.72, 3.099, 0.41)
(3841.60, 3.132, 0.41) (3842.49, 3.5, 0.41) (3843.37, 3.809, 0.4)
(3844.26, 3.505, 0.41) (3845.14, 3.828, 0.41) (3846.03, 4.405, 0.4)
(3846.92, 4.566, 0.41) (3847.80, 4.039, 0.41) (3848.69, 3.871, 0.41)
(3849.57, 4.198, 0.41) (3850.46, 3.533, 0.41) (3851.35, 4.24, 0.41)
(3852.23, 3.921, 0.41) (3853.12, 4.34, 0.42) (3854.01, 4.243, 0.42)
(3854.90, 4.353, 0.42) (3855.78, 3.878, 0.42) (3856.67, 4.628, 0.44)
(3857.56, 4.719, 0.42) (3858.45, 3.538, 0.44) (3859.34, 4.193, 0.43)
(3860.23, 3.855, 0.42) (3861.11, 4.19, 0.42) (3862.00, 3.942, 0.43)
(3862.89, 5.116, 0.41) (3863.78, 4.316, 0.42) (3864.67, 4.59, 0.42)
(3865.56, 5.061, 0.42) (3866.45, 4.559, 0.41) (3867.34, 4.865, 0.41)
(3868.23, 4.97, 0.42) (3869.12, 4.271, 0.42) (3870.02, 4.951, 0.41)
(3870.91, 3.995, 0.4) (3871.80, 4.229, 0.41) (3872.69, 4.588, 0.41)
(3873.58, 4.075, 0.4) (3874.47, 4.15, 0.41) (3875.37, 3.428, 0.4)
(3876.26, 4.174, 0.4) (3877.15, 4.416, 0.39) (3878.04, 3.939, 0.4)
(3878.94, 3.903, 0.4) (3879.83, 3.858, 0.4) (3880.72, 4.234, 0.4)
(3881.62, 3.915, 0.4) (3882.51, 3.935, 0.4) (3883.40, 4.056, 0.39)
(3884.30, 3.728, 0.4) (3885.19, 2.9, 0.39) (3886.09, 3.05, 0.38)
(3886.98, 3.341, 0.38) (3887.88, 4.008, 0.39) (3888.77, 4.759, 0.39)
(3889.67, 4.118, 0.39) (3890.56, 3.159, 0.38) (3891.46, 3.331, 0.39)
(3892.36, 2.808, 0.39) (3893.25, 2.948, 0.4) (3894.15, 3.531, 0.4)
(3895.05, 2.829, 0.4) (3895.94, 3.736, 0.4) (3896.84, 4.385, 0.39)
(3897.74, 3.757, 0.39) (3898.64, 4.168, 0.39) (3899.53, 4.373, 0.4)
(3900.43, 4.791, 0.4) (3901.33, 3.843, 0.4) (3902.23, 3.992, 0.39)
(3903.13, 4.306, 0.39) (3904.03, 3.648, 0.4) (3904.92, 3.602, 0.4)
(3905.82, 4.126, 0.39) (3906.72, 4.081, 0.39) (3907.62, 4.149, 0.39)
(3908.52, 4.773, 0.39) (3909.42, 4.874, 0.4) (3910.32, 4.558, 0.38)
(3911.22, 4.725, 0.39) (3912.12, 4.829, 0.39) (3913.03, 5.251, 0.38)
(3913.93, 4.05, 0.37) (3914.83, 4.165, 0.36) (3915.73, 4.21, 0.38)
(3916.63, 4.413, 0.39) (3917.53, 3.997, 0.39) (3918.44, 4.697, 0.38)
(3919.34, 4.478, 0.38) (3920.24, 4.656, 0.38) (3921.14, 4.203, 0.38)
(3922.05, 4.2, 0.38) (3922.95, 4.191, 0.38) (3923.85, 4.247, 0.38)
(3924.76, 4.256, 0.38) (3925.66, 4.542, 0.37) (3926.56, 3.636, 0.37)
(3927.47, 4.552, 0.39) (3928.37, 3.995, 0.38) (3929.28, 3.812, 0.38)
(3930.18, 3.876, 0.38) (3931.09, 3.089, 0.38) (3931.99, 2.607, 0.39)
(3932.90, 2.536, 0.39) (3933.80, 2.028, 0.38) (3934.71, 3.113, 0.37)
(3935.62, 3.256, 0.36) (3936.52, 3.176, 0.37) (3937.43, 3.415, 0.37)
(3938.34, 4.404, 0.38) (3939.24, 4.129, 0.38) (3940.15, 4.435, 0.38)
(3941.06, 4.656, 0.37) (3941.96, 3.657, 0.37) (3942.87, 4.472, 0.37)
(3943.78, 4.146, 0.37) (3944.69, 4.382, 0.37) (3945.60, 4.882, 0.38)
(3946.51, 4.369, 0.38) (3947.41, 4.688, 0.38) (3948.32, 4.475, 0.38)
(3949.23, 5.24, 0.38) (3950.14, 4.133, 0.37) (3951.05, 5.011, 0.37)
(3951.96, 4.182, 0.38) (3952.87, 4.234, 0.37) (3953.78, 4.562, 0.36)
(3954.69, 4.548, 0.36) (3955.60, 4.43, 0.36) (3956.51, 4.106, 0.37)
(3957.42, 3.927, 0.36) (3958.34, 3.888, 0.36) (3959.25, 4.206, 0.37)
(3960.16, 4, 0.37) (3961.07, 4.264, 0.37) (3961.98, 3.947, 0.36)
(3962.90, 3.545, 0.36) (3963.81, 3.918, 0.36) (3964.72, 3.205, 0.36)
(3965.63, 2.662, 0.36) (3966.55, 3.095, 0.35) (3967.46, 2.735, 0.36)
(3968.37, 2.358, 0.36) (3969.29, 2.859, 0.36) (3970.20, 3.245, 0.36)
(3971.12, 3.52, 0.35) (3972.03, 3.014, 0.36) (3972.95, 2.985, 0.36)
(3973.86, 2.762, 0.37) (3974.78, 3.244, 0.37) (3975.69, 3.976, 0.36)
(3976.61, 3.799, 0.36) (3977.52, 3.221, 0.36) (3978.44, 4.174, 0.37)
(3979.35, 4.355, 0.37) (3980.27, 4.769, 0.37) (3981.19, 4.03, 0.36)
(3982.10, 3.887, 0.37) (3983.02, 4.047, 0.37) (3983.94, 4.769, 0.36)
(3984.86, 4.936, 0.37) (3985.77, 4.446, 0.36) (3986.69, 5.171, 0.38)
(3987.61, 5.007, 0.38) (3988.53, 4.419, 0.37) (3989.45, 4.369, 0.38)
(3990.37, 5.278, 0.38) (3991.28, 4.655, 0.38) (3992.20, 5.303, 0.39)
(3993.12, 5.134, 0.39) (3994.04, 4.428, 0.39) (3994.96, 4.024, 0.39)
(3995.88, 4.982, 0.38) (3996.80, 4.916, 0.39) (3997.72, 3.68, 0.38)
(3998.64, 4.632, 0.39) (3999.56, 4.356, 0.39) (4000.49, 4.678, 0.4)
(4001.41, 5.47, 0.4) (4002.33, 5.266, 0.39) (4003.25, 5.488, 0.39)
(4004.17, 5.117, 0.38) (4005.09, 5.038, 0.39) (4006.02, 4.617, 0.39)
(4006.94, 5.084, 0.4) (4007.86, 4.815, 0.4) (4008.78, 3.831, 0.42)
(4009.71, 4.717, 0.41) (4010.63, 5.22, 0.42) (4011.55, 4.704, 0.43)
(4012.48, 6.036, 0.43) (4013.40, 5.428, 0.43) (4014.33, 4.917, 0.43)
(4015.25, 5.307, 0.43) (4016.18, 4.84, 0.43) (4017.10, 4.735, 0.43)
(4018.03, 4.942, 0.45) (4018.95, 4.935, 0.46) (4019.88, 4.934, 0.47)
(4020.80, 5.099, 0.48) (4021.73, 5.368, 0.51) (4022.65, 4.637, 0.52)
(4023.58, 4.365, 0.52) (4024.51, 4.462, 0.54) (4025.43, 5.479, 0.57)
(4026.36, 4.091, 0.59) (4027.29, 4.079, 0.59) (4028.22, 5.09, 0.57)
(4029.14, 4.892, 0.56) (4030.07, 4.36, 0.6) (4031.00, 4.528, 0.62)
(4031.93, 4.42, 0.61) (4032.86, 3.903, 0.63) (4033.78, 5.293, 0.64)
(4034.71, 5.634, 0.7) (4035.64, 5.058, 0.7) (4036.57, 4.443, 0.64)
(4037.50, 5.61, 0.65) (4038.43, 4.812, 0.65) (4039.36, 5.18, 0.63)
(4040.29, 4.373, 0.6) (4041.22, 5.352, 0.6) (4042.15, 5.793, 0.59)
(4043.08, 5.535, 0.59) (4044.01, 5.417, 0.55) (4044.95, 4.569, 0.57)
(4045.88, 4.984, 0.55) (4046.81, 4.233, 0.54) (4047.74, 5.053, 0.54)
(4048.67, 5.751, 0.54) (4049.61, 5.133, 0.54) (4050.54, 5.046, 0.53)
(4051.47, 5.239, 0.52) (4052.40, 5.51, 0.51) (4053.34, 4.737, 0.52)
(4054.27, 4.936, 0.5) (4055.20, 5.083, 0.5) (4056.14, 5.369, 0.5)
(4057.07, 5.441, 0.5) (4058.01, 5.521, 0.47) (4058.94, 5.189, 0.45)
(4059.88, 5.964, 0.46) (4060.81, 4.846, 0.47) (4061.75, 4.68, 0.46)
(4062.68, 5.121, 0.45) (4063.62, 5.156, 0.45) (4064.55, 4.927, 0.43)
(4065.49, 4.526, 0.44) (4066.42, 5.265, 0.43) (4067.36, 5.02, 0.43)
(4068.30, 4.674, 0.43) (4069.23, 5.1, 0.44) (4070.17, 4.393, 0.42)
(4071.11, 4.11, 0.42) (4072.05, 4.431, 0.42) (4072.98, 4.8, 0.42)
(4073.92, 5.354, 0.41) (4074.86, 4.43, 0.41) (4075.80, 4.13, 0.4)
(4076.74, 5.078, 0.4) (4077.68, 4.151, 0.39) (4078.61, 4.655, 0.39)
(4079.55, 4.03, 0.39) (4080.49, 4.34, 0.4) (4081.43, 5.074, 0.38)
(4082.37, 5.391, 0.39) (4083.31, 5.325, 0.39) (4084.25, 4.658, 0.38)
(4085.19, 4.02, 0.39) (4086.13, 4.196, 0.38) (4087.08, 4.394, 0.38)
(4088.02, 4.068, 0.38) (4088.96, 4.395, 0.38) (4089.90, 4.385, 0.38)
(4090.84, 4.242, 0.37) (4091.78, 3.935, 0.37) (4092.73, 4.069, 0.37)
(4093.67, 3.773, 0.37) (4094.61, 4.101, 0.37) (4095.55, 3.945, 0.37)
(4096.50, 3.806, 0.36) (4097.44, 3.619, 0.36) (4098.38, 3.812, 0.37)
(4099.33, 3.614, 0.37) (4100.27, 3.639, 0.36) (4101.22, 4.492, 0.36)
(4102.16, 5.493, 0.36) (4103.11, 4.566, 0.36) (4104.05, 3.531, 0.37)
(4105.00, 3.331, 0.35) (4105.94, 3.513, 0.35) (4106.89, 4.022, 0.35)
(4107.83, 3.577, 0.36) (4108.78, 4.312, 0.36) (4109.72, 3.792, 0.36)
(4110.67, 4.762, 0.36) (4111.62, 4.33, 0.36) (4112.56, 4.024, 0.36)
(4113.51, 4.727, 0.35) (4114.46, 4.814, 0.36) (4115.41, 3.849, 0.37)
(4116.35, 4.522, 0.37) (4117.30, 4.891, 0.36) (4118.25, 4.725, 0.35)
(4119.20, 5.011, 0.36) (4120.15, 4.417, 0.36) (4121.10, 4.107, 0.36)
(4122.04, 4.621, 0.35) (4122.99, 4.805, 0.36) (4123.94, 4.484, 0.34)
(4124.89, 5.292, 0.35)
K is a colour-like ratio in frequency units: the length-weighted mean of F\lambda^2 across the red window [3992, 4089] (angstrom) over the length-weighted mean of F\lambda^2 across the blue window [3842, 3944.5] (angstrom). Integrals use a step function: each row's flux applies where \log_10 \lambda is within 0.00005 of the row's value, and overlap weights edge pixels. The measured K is 1.30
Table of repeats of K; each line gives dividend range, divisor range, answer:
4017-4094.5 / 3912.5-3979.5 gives 1.30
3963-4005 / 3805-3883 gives 1.13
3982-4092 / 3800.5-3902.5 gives 1.36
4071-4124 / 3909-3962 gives 1.13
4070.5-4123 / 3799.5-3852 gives 1.33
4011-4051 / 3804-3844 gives 1.49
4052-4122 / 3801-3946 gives 1.27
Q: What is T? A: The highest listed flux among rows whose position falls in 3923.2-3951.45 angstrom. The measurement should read 5.24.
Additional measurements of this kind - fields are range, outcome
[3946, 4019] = 6.036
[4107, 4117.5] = 4.891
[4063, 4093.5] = 5.391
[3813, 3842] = 4.983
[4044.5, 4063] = 5.964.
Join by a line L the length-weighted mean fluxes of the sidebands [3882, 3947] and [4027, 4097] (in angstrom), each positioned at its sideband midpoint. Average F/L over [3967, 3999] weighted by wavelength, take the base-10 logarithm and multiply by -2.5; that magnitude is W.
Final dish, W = 0.07 mag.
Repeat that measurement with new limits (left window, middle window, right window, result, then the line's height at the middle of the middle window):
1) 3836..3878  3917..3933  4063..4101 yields 0.03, 4.14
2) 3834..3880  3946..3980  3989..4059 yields 0.20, 4.57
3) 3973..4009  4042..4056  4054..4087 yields -0.08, 4.74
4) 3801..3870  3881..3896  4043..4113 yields 0.15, 4.06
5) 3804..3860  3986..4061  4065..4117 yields -0.18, 4.2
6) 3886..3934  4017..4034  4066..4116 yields -0.12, 4.21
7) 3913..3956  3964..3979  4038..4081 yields 0.33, 4.36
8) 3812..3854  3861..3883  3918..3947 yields -0.15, 3.76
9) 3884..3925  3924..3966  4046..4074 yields 0.09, 4.3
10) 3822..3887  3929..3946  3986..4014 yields 0.20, 4.41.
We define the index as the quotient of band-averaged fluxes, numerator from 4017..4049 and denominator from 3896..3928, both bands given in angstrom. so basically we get 1.1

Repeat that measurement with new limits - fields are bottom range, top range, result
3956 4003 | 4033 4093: 1.19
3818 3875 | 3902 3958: 1.09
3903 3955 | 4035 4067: 1.23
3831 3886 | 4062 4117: 1.13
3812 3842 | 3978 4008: 1.35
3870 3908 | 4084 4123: 1.08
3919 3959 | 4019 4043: 1.20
